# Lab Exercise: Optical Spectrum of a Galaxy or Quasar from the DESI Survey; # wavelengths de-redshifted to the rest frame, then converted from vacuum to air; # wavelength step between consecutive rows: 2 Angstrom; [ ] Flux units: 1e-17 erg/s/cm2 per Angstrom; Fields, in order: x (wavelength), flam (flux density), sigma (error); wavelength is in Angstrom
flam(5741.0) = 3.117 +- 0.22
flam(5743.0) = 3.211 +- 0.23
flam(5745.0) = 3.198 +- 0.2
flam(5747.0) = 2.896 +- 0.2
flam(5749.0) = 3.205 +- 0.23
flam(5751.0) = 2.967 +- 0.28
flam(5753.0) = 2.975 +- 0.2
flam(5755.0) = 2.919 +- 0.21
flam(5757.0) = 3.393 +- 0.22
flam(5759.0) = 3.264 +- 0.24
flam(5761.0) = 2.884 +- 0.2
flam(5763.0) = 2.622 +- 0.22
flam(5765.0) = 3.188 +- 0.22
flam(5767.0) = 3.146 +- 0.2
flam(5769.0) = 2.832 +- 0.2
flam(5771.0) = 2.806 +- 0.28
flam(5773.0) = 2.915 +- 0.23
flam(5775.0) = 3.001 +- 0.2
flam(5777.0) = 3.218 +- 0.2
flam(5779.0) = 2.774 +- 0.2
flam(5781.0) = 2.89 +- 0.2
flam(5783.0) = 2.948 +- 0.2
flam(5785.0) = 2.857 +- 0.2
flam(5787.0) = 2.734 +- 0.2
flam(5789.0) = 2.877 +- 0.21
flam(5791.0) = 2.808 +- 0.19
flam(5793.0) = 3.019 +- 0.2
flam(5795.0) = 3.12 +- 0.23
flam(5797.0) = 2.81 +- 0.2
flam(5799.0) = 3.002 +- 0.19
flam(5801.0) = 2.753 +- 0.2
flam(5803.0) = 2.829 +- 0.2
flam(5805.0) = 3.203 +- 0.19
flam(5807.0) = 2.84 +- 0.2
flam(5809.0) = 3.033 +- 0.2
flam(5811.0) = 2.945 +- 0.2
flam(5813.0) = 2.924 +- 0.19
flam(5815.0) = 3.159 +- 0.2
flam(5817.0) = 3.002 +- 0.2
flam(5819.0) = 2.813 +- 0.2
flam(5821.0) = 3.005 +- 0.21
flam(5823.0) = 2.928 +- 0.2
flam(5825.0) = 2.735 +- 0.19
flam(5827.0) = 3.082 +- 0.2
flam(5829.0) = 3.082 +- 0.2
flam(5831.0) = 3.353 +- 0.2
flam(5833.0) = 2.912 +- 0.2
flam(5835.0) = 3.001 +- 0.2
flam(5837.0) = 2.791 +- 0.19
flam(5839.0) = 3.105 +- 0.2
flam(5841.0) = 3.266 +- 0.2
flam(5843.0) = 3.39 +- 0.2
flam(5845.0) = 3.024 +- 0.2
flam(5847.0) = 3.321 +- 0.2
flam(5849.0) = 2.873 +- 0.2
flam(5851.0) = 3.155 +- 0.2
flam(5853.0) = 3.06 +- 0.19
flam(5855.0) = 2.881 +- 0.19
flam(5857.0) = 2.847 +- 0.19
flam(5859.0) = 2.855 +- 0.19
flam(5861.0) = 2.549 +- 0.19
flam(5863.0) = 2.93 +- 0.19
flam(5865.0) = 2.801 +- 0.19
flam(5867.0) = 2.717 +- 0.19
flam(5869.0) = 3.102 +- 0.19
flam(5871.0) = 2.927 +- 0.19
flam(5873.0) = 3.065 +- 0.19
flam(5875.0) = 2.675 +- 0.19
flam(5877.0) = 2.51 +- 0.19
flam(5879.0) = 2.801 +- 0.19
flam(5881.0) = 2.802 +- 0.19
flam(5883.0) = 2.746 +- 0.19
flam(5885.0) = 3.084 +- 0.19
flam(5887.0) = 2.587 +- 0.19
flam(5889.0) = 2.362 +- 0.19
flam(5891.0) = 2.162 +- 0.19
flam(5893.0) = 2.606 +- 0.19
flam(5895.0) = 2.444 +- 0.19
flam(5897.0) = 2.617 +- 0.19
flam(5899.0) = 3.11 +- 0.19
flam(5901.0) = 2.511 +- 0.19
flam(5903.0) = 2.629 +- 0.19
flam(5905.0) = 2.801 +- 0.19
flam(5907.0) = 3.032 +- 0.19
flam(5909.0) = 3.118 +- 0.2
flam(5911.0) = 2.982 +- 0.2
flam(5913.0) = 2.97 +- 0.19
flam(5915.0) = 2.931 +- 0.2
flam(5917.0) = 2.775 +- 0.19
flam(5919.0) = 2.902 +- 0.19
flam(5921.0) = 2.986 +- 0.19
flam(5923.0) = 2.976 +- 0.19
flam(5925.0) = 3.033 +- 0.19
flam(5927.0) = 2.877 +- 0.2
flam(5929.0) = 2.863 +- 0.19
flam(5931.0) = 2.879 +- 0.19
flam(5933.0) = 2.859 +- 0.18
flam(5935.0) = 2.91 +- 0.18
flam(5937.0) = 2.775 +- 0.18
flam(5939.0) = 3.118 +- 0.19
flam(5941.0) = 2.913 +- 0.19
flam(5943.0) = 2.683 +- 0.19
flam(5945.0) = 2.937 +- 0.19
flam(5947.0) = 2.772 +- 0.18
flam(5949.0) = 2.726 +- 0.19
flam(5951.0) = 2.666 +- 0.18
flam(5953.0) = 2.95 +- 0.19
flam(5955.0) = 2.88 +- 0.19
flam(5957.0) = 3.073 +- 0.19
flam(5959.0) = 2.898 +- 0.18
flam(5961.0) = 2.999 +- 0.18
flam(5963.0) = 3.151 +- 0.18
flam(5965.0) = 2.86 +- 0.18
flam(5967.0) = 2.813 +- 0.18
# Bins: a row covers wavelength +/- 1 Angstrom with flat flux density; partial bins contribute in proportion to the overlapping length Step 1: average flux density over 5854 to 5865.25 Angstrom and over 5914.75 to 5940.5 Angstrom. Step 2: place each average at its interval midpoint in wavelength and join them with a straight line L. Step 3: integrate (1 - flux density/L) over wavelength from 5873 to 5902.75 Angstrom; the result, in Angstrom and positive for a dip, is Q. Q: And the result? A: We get 2.0 Angstrom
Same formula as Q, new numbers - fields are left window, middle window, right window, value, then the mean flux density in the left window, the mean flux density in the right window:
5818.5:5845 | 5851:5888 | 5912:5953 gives 1.7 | 3.04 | 2.88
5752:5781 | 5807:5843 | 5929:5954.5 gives -0.9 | 2.99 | 2.85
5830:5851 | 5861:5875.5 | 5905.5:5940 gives 0.8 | 3.11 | 2.94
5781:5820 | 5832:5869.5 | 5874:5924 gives -1.7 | 2.93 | 2.76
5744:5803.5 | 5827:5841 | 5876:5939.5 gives -0.8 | 2.96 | 2.8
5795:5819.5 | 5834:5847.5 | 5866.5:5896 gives -1.3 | 2.95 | 2.71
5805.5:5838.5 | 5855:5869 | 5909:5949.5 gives 0.7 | 2.98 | 2.9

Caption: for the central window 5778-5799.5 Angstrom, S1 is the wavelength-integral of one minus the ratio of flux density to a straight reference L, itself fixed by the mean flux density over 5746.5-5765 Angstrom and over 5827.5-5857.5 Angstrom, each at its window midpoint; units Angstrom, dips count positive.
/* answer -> 1.1 Angstrom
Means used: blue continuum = 3.03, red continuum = 3.07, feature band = 2.89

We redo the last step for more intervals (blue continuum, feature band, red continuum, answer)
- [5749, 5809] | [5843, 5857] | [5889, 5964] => -0.8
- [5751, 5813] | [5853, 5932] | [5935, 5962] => 2.5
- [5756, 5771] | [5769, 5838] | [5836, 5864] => 1.7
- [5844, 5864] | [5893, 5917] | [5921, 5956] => 0.7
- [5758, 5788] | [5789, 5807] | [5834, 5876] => 0.1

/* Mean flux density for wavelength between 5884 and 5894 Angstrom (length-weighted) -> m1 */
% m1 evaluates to 2.56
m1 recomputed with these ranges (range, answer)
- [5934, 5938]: 2.84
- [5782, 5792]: 2.84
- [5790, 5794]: 2.91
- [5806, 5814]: 2.94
